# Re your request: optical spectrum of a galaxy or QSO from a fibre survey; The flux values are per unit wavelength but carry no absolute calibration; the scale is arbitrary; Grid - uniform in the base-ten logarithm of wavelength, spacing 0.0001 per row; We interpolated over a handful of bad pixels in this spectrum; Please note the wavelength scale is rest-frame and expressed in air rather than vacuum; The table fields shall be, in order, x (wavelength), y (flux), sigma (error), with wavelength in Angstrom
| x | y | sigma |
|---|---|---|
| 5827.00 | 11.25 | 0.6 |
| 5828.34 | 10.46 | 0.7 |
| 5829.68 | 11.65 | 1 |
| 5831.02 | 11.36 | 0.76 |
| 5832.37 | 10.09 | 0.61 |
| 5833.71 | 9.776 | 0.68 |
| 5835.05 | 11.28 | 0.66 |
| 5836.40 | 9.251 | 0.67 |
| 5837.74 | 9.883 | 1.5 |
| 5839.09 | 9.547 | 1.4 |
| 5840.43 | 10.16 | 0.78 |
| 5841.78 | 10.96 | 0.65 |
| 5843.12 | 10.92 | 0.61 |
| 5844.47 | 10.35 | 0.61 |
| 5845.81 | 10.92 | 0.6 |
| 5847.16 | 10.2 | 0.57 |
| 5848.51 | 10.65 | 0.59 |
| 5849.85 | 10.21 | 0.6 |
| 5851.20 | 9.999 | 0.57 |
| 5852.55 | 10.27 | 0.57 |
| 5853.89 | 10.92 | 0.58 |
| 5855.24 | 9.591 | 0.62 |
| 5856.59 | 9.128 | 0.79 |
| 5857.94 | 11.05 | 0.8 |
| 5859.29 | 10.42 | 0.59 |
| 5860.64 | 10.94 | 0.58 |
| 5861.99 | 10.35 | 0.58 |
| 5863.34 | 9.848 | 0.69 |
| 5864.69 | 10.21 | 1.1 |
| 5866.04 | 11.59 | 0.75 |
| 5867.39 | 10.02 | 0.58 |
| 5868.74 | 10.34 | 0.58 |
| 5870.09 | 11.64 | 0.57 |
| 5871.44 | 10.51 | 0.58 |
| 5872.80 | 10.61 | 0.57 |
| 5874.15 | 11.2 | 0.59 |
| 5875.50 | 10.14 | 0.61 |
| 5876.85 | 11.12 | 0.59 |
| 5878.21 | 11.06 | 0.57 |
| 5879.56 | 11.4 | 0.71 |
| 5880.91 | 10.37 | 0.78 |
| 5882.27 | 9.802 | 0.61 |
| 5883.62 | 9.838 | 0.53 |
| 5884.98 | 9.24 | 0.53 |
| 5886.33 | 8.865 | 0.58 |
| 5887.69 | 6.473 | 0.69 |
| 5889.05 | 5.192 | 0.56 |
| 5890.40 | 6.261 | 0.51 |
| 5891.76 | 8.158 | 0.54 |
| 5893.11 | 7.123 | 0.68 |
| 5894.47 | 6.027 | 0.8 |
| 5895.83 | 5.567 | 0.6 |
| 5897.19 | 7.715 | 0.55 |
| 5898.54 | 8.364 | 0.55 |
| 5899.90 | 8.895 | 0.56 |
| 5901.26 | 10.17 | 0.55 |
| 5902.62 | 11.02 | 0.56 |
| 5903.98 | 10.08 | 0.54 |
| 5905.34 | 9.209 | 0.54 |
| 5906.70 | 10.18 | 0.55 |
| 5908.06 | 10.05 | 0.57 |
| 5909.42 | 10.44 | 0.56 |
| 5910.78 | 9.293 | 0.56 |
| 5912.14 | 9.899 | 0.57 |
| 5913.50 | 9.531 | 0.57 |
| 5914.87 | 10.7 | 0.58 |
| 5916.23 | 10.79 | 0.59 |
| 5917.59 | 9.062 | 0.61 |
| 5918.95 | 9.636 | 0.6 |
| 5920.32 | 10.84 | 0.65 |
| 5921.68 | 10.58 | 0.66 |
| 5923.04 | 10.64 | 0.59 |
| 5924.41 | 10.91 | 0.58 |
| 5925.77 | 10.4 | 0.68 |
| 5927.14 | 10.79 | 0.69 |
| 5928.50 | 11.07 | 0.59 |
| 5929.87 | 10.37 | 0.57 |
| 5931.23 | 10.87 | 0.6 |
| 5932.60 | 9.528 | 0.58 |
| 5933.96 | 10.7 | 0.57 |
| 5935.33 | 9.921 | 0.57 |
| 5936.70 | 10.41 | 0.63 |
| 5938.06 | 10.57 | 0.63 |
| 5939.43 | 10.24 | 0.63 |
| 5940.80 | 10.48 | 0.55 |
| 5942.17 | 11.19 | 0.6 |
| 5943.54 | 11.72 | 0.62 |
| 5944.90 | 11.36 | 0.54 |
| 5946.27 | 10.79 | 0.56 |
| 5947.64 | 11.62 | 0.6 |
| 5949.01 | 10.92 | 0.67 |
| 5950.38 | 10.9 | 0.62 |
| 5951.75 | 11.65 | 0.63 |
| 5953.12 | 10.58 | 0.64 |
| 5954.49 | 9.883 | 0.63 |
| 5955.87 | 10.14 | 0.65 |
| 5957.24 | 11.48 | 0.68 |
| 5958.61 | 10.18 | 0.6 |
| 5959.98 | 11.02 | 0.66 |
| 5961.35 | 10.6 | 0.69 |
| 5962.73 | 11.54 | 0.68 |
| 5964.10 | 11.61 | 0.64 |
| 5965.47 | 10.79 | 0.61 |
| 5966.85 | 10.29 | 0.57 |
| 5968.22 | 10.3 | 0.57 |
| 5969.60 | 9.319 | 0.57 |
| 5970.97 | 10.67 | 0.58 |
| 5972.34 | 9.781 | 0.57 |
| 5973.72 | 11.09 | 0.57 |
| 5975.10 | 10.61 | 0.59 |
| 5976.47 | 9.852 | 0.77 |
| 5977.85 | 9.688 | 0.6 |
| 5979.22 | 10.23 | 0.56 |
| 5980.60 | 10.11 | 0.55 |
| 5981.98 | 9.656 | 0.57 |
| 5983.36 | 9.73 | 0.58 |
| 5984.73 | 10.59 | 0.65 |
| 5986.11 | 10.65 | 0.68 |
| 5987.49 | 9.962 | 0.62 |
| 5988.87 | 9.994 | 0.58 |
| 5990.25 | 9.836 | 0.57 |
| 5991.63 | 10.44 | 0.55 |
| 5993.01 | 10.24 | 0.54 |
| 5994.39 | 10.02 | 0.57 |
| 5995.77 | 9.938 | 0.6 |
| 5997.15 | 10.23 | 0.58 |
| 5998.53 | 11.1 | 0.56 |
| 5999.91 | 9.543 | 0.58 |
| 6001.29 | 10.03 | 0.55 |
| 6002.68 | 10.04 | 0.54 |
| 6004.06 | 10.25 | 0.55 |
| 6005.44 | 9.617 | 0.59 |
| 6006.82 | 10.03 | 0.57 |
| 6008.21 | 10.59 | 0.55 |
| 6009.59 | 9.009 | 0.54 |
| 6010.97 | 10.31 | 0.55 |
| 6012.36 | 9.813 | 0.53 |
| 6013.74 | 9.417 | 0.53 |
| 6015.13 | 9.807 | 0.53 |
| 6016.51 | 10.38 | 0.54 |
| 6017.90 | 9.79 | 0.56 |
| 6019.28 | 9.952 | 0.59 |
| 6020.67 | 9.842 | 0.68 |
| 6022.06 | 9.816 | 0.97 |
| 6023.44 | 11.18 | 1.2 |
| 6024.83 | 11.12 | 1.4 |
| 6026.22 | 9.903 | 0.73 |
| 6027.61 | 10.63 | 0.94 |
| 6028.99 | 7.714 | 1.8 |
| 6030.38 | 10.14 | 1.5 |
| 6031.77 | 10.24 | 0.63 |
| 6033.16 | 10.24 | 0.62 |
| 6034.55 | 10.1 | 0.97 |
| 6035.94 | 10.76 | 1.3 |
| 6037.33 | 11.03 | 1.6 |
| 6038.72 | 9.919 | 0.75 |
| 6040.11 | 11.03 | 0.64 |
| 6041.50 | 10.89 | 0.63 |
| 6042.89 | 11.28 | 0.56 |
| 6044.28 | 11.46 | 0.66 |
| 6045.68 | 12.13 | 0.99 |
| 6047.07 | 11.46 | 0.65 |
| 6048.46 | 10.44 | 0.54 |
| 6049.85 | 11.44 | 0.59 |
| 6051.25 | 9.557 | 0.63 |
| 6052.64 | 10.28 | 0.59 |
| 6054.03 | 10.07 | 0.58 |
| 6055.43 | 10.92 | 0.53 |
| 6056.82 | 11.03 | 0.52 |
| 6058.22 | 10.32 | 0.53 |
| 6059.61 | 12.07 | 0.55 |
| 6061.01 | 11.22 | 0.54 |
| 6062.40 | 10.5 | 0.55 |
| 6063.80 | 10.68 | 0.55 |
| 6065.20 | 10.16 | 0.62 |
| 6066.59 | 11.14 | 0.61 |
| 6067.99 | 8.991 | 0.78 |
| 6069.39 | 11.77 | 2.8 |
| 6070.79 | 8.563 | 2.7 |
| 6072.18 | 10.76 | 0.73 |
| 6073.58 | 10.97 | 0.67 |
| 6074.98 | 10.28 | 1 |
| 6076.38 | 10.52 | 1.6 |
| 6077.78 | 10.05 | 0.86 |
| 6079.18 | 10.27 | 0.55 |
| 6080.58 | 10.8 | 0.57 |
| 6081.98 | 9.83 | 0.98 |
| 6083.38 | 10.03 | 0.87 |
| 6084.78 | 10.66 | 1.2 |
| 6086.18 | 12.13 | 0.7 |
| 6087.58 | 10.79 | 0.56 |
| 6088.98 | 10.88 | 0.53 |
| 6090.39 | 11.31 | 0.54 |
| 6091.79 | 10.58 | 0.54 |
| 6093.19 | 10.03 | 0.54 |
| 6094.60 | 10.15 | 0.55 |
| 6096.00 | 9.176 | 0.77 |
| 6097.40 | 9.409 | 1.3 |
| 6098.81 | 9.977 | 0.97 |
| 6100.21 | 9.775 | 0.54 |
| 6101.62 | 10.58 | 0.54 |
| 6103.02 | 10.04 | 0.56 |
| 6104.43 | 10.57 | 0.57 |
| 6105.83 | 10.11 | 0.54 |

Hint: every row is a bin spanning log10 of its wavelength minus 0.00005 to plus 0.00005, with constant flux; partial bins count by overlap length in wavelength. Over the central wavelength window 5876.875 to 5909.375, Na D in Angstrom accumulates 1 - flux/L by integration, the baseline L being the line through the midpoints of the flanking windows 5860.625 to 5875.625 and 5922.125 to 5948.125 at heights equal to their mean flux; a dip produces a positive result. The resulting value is 5.59 Angstrom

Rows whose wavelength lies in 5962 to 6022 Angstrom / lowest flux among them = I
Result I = 9.009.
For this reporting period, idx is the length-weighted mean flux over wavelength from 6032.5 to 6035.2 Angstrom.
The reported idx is 10.2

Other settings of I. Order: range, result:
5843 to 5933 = 5.192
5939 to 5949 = 10.24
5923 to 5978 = 9.319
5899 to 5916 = 8.895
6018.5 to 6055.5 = 7.714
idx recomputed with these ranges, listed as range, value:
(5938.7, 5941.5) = 10.3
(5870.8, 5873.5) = 10.5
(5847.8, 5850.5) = 10.4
